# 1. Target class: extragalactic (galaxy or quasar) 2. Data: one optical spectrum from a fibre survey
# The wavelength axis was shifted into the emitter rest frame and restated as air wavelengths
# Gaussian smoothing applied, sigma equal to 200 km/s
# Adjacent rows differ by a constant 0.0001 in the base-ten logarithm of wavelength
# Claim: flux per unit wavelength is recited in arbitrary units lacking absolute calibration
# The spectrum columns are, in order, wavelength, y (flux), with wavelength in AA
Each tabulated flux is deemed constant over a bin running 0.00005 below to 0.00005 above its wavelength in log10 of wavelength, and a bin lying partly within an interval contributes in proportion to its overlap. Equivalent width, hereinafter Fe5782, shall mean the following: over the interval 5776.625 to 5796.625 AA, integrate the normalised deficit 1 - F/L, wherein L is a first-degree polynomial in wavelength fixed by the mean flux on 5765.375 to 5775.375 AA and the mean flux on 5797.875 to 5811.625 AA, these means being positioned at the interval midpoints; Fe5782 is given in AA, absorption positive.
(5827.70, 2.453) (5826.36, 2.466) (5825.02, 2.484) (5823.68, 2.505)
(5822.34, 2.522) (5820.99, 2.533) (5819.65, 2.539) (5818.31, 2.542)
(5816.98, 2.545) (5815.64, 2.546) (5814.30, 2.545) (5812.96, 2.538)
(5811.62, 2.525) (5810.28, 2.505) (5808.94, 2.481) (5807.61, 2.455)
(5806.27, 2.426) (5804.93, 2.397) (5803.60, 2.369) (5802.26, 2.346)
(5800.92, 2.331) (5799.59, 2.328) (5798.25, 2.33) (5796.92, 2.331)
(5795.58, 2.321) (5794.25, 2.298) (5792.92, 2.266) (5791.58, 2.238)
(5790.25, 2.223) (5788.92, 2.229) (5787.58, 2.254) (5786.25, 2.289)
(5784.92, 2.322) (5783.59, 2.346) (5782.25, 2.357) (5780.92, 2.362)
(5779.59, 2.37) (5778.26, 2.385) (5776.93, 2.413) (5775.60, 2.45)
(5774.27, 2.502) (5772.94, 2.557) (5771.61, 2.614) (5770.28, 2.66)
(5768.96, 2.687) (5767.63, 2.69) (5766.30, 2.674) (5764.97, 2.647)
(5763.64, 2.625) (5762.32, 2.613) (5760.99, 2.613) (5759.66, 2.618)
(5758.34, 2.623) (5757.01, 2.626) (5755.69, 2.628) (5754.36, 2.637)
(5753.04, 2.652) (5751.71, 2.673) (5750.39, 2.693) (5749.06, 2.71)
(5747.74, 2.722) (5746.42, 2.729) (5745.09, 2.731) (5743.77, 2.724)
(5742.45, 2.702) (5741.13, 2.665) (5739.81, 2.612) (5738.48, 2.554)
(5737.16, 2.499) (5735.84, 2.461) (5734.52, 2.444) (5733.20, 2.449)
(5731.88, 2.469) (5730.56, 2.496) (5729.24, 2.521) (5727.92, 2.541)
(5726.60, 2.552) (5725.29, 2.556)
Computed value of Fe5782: 1.6 AA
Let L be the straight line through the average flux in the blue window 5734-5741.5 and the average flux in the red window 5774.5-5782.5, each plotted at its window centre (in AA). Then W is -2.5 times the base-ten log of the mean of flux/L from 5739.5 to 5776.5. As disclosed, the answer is -0.08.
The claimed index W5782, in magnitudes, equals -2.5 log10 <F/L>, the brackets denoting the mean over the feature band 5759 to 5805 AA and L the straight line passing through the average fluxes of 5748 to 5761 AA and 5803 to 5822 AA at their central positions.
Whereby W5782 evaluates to 0.06 mag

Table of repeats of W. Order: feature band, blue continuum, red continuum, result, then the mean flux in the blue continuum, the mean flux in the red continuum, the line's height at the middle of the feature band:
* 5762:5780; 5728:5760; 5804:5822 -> 0.00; 2.61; 2.5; 2.57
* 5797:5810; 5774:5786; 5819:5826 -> 0.03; 2.38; 2.51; 2.45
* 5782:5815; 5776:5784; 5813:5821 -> 0.04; 2.37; 2.54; 2.46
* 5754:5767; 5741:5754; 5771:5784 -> -0.02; 2.7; 2.44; 2.59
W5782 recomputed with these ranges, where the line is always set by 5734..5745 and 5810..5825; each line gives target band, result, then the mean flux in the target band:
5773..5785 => 0.07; 2.4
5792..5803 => 0.10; 2.32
